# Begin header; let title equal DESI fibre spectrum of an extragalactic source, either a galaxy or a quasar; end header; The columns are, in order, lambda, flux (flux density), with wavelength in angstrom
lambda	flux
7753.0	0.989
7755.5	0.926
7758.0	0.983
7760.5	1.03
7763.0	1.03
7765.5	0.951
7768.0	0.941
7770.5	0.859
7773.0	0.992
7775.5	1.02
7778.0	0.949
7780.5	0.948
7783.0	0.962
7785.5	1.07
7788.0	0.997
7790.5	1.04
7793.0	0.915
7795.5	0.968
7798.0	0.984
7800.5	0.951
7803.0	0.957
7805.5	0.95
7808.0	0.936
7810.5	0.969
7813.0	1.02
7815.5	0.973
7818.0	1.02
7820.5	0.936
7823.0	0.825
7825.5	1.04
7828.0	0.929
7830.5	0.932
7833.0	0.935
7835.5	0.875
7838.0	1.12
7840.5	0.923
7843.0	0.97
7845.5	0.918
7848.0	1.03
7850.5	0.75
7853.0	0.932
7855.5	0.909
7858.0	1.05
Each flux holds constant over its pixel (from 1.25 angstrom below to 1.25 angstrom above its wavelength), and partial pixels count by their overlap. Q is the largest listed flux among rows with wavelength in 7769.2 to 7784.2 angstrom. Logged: 1.02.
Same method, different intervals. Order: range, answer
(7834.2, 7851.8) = 1.12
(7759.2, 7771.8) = 1.03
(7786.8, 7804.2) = 1.04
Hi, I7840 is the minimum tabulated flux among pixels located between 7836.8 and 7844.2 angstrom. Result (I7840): 0.923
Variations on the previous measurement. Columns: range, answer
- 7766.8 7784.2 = 0.859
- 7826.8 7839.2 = 0.875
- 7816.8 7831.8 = 0.825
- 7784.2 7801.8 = 0.915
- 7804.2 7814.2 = 0.936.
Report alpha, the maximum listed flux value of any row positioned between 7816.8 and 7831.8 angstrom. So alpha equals 1.04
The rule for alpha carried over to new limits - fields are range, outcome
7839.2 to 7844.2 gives 0.97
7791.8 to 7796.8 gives 0.968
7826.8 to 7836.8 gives 0.935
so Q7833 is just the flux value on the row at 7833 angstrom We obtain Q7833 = 0.935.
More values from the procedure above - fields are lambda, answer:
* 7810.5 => 0.969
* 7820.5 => 0.936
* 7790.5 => 1.04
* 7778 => 0.949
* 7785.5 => 1.07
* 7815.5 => 0.973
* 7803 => 0.957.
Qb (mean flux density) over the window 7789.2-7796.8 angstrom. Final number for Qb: 0.975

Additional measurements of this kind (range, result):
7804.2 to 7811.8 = 0.952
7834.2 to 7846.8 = 0.961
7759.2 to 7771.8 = 0.962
